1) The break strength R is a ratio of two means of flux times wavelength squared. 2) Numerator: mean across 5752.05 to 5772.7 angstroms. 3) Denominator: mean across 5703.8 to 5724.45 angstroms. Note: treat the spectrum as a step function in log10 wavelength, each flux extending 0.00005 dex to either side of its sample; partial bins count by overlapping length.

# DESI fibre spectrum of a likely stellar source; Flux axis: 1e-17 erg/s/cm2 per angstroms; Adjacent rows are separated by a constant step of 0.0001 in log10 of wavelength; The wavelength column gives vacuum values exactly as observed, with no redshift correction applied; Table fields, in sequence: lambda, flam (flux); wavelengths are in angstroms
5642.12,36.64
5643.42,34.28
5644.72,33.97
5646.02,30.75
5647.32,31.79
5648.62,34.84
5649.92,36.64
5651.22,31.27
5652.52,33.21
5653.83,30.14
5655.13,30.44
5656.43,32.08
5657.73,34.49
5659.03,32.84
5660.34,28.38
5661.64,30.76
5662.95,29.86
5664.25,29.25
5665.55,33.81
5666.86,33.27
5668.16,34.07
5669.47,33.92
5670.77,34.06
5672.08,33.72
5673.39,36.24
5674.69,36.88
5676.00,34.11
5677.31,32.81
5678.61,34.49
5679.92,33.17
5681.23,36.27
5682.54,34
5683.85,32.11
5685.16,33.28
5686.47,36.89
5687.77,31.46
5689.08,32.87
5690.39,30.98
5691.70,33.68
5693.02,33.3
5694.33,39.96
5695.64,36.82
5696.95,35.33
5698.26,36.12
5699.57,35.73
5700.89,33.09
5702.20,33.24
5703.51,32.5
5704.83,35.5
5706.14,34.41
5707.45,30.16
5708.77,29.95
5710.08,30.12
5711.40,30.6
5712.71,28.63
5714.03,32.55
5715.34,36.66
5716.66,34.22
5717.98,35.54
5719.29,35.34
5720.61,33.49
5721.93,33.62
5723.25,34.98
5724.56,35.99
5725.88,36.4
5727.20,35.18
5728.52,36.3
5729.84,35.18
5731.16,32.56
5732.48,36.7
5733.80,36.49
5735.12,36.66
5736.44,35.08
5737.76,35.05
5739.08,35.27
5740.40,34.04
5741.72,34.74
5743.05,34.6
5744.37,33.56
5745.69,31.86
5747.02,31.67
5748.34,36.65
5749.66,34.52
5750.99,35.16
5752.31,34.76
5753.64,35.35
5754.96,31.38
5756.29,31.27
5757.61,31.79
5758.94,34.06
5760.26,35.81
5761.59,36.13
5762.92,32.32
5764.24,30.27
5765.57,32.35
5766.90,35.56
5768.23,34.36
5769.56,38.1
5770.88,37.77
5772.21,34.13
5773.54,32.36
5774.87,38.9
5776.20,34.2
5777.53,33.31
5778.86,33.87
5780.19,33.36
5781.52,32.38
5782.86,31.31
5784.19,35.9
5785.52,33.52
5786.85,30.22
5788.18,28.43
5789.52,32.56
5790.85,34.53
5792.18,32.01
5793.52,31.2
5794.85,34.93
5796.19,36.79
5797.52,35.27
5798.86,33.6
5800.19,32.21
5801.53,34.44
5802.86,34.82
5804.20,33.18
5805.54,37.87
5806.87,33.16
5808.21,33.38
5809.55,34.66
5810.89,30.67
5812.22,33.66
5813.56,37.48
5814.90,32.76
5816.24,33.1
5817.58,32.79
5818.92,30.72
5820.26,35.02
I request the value 1.05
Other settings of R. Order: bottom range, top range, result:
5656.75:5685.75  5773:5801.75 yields 1.05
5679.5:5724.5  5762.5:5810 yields 1.03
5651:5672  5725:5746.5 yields 1.12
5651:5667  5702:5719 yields 1.06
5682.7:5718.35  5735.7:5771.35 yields 1.04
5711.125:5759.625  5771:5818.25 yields 1.00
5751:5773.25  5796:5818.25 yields 1.01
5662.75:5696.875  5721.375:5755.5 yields 1.04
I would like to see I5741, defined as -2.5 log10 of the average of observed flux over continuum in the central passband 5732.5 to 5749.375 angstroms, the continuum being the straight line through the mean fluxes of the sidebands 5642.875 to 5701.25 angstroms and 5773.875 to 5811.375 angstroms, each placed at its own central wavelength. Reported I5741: -0.04 mag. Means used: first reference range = 33.5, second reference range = 33.6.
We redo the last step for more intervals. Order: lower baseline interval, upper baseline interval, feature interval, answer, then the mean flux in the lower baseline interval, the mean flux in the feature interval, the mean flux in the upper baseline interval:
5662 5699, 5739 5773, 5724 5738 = -0.05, 34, 35.6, 34.1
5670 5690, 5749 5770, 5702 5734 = 0.01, 34.1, 33.8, 33.9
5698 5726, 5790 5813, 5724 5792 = -0.01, 33.5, 34.2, 33.9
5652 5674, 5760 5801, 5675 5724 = -0.03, 32.4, 33.8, 33.8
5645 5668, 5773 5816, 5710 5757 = -0.04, 32.1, 34.3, 33.7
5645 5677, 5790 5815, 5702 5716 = 0.03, 32.8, 32.2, 34.1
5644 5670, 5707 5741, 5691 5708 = -0.04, 32.3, 34.6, 34.1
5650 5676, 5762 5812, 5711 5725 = -0.02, 32.7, 33.8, 33.7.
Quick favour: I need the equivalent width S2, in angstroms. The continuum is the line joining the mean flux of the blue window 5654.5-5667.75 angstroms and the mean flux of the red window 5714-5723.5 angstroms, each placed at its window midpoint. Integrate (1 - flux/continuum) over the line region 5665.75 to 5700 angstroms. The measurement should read -1.8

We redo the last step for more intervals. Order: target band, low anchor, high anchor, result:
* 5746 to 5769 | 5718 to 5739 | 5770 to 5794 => 0.36 angstroms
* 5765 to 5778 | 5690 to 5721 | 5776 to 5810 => -0.63 angstroms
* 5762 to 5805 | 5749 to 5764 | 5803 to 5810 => 0.52 angstroms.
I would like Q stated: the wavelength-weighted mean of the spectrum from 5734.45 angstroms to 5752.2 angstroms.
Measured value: 34.5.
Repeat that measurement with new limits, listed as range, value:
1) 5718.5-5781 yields 34.5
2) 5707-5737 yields 34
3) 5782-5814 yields 33.5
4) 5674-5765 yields 34.1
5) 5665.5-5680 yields 34.3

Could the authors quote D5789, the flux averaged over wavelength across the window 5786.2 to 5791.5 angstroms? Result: 31.4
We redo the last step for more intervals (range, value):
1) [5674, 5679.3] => 34.6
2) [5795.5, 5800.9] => 34.4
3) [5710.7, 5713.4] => 29.6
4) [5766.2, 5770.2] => 35.9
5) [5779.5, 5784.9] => 33.2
